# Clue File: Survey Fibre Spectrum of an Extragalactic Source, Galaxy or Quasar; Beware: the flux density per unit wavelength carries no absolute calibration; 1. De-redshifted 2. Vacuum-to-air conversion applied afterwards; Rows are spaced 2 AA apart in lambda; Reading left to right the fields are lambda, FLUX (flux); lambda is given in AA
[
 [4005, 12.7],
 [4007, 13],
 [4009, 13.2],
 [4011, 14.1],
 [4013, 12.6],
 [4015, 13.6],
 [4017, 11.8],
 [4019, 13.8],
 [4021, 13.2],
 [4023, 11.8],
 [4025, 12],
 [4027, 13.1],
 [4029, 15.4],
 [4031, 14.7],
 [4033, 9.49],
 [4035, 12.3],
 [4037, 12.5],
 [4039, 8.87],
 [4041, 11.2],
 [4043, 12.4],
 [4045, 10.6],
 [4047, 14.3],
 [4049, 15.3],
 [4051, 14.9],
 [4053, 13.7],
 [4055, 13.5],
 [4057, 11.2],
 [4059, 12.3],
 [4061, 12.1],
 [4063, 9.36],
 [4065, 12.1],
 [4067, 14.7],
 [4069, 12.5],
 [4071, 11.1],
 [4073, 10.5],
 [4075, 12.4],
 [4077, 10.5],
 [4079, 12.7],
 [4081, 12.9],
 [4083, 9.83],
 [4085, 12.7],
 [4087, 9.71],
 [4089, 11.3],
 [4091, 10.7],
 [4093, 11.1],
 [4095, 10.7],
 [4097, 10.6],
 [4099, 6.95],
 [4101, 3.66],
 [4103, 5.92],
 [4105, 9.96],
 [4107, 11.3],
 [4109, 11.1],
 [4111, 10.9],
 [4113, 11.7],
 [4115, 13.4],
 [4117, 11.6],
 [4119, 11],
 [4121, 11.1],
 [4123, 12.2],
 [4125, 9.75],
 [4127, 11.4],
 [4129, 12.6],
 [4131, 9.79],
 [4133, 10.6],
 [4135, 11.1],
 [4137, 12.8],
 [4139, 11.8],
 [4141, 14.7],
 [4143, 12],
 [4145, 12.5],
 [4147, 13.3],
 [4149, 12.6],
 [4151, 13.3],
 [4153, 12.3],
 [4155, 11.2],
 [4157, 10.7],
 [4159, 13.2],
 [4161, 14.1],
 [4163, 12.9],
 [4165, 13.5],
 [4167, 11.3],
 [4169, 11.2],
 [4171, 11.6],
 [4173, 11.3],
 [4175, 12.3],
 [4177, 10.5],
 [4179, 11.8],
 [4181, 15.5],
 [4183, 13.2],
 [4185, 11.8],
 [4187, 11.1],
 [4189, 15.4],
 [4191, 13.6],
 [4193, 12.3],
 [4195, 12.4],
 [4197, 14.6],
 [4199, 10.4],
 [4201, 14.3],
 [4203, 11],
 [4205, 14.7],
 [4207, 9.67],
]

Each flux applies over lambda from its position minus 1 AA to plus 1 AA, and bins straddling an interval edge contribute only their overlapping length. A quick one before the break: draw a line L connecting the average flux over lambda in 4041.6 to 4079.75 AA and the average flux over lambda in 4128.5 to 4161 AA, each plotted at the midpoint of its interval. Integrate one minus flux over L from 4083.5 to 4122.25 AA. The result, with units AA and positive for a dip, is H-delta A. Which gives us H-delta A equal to 6.4 AA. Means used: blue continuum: 12.4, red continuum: 12.2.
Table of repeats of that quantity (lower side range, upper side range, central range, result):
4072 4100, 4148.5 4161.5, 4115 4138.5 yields 0.8 AA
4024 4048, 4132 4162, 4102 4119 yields 2.2 AA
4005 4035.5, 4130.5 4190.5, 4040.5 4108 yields 7.5 AA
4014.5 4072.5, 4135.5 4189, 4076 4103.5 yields 5.4 AA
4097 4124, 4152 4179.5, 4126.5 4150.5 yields -2.3 AA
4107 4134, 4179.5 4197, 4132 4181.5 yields 0.1 AA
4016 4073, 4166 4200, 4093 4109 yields 4.7 AA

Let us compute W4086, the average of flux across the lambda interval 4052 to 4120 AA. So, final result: 11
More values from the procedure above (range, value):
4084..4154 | 11.1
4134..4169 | 12.5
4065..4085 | 12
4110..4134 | 11.3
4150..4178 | 12.1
